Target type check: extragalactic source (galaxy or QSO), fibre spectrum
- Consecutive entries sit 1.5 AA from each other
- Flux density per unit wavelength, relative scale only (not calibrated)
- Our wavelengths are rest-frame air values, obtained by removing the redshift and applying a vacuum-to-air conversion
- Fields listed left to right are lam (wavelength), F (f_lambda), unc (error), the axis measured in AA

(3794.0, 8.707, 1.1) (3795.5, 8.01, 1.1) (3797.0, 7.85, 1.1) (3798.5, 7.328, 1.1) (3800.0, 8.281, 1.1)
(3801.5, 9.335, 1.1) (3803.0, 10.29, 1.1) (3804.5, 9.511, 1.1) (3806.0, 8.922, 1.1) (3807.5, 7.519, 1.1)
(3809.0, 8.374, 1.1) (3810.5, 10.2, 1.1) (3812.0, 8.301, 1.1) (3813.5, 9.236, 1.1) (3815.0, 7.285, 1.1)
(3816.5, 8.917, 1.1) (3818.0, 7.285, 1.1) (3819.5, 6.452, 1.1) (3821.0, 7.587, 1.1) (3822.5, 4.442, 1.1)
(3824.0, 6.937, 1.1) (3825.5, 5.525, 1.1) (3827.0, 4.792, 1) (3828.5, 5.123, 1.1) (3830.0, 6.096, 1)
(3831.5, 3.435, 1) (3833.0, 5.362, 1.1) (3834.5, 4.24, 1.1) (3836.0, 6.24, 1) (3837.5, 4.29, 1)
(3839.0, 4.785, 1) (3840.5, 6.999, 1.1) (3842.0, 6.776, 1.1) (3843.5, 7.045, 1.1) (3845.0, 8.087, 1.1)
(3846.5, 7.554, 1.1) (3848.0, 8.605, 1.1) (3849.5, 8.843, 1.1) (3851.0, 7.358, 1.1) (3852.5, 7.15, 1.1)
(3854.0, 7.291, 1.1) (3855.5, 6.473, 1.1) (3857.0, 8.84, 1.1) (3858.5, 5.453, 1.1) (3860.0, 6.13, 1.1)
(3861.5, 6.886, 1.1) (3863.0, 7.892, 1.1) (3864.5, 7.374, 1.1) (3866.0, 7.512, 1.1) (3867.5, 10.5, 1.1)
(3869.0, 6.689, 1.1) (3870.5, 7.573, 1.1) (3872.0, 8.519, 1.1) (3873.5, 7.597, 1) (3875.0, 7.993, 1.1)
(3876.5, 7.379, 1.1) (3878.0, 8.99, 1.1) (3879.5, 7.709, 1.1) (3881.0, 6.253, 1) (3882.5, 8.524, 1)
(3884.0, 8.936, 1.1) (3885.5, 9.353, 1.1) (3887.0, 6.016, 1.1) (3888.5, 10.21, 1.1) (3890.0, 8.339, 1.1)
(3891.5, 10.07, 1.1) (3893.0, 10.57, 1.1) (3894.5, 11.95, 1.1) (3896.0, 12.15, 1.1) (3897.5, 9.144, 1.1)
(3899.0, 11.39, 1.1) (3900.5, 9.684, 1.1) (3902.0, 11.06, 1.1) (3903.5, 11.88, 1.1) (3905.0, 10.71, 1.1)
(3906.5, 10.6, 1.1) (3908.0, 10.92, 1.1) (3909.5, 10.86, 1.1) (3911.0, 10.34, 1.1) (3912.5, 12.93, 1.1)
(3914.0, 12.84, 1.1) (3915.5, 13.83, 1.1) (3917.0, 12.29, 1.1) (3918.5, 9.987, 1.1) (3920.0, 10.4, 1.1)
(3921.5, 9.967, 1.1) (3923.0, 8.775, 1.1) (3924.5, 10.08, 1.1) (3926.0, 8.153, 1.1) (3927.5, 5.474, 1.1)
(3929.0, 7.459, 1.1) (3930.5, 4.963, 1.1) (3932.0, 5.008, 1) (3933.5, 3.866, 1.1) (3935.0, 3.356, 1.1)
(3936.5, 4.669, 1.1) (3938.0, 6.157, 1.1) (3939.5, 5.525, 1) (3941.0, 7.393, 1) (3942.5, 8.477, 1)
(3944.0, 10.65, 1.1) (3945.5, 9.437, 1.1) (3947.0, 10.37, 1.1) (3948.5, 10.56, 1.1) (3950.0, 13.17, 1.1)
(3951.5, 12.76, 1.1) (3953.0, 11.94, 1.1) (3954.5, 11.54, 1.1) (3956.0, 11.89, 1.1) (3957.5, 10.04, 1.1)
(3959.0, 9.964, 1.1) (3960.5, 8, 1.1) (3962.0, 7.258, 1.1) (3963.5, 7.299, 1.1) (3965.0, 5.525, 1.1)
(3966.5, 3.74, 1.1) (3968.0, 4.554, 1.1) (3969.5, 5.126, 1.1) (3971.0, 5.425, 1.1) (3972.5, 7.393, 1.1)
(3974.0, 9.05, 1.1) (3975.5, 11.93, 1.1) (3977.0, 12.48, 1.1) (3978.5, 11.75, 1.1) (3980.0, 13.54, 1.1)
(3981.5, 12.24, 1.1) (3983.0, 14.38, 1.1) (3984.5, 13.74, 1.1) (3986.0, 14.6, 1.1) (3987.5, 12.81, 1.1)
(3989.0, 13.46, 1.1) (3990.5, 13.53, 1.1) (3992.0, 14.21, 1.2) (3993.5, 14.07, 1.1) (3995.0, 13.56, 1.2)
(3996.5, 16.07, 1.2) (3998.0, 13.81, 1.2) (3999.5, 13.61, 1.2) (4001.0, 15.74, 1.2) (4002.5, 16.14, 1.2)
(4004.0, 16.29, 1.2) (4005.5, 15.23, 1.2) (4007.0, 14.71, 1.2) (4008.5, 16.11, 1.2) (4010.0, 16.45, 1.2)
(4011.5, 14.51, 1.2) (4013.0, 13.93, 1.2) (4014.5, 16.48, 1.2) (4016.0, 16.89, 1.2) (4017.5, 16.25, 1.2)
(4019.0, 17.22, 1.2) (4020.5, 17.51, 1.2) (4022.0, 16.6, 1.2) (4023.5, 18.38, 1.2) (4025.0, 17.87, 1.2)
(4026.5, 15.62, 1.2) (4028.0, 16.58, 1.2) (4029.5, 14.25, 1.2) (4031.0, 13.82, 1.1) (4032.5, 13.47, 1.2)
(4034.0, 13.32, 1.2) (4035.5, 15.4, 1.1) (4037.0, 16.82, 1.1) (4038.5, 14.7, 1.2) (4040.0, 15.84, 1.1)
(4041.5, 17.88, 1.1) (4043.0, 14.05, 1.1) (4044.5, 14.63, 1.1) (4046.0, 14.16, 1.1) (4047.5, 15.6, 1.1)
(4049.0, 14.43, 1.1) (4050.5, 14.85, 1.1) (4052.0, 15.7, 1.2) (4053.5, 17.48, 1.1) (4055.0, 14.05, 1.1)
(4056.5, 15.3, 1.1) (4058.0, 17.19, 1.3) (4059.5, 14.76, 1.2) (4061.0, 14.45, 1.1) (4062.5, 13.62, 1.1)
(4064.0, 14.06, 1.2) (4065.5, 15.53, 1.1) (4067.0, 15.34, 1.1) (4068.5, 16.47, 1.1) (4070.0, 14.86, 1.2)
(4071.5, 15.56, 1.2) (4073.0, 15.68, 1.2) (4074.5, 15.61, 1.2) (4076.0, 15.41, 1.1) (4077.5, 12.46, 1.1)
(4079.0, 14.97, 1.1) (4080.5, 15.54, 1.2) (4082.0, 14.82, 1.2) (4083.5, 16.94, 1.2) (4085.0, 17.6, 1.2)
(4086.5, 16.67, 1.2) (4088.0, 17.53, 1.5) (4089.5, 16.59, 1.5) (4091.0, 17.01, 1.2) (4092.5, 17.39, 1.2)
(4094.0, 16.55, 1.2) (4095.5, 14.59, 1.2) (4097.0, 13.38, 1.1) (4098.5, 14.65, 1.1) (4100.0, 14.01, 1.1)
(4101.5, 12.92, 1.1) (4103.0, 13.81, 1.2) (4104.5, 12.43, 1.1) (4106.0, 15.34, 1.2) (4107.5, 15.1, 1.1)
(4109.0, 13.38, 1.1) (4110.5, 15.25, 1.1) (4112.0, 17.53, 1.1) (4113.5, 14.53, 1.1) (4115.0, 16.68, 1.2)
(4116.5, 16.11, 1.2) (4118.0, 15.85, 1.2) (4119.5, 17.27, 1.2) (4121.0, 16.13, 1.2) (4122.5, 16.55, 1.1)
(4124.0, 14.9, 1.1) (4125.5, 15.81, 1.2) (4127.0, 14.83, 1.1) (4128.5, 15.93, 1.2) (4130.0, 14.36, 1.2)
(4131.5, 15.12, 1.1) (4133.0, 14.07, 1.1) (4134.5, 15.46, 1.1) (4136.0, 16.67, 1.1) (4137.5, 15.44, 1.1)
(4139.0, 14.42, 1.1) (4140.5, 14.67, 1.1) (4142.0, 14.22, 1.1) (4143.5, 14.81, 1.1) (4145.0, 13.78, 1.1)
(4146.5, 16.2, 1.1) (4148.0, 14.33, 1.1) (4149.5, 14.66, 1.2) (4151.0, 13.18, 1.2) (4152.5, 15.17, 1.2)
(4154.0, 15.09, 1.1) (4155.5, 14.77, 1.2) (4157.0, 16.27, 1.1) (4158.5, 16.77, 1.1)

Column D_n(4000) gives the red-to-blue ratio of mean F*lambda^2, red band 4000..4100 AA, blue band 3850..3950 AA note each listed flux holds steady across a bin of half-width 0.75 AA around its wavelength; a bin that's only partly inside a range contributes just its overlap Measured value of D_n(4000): 1.9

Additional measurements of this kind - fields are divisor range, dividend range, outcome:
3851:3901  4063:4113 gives 2.03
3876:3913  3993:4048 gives 1.68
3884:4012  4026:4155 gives 1.55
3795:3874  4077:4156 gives 2.42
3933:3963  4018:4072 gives 1.83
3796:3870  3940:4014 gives 1.74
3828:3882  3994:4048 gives 2.42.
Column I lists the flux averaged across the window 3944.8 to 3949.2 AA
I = 10.1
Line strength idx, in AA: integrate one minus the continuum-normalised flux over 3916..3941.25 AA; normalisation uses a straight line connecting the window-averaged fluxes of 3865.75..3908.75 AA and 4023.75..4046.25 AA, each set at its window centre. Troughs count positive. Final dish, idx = 8.2 AA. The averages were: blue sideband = 9.27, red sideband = 15.3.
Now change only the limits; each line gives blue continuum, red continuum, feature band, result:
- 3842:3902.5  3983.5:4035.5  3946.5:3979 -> 9.3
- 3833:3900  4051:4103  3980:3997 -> -2.2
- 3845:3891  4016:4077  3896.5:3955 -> 4.3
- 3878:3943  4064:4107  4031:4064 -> -2.7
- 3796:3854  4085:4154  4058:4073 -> -1.5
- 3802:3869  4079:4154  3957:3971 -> 5.3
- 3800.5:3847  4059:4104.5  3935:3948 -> 3.8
